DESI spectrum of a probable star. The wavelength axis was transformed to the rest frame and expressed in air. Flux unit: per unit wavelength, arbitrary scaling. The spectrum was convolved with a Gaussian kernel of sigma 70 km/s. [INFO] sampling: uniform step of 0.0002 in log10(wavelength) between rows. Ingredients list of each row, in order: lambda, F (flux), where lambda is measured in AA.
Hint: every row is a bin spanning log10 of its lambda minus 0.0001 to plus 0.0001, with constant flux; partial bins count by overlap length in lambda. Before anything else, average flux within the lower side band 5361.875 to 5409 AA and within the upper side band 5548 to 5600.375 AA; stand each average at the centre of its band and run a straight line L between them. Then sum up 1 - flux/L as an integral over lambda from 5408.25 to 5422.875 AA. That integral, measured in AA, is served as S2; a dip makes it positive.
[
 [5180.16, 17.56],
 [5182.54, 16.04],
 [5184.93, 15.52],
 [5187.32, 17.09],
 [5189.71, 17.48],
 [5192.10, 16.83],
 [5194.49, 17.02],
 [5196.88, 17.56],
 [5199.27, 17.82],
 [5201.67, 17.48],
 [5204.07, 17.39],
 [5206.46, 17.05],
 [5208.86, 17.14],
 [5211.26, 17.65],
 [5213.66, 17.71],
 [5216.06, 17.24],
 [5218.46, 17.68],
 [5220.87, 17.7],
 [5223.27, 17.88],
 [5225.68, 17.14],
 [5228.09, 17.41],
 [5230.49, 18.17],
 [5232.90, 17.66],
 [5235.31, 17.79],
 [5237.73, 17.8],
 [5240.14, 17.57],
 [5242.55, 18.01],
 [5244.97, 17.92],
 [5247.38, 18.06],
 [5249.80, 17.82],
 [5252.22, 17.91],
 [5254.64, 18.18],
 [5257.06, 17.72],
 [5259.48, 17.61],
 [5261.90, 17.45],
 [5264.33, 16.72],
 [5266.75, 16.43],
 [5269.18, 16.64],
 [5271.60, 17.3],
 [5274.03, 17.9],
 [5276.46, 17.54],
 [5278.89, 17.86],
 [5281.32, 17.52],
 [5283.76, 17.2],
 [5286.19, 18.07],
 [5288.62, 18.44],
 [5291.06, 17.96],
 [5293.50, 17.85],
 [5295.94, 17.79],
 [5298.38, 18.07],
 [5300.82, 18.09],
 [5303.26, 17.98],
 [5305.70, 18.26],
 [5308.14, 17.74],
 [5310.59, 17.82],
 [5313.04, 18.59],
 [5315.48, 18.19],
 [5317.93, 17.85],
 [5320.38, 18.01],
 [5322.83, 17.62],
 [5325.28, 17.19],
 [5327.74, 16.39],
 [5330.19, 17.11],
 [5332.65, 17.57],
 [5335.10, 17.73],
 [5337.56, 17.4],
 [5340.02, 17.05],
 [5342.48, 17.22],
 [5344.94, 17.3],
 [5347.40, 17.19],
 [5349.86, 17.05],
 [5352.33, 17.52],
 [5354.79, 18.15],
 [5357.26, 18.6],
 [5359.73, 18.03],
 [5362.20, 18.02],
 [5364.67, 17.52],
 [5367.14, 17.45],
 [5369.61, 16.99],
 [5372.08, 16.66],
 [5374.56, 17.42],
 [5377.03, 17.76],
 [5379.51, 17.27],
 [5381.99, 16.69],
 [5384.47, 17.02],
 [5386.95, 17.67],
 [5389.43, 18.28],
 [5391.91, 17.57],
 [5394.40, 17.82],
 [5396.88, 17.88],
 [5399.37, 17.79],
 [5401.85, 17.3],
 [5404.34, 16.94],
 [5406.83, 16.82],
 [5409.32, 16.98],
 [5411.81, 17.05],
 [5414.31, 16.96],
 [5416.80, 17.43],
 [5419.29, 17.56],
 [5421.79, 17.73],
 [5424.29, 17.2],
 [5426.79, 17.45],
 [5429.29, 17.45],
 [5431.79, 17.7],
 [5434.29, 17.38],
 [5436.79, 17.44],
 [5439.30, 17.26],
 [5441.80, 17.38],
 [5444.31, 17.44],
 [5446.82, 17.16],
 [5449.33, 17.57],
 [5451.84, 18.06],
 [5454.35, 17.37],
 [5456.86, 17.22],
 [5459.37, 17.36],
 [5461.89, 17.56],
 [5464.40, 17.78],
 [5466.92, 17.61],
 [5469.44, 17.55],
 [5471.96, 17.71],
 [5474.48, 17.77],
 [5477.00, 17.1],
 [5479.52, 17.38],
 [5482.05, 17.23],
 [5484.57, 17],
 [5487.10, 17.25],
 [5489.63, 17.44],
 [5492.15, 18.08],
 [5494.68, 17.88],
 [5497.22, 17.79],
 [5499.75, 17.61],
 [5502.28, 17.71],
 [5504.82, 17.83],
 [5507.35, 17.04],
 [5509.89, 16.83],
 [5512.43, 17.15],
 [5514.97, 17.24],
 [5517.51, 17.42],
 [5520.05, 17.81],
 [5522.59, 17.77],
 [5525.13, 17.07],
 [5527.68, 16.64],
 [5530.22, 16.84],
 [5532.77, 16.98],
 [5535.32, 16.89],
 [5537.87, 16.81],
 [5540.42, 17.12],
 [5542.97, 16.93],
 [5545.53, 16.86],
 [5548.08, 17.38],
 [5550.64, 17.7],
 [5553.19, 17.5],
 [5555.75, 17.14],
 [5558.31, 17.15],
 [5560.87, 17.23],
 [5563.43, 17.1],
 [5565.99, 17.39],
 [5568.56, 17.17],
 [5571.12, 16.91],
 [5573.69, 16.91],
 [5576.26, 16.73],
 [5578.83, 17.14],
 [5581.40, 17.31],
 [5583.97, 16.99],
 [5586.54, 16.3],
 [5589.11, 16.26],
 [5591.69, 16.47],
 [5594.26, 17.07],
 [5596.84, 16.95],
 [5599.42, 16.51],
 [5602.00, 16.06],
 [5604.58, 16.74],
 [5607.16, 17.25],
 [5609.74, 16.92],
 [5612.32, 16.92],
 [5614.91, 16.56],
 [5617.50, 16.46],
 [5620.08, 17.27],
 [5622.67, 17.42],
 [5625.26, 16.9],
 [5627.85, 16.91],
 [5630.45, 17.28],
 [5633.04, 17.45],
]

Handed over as 0.0 AA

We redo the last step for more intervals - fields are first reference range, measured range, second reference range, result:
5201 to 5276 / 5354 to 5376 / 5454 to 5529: -0.18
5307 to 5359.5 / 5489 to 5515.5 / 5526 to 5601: -0.59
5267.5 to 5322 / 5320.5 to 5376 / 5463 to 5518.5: 0.96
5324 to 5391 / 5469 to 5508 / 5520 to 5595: -0.82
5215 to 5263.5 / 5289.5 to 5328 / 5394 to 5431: -0.66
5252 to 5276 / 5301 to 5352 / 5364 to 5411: -0.61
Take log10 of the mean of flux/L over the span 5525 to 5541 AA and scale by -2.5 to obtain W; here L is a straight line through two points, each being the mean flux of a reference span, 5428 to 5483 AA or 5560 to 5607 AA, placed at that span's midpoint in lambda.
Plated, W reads 0.01 mag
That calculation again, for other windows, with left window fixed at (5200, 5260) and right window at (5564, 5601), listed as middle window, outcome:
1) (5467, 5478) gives -0.03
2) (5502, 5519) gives -0.02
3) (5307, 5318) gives -0.04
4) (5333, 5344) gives 0.00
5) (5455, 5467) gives -0.02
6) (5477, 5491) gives -0.01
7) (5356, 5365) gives -0.04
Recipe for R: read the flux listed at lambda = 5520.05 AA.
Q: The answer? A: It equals 17.81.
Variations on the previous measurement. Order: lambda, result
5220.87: 17.7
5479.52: 17.38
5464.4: 17.78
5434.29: 17.38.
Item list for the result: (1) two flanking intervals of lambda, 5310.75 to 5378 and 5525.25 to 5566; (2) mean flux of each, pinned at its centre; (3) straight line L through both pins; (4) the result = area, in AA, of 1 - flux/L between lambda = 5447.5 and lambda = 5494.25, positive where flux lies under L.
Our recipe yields -0.7 AA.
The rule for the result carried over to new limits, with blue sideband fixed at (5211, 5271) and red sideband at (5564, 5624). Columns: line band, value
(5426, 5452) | -0.42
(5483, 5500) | -0.50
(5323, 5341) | 0.18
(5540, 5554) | -0.24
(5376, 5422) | -0.33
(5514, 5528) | -0.30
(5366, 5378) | 0.05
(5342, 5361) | -0.31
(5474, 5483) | -0.13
